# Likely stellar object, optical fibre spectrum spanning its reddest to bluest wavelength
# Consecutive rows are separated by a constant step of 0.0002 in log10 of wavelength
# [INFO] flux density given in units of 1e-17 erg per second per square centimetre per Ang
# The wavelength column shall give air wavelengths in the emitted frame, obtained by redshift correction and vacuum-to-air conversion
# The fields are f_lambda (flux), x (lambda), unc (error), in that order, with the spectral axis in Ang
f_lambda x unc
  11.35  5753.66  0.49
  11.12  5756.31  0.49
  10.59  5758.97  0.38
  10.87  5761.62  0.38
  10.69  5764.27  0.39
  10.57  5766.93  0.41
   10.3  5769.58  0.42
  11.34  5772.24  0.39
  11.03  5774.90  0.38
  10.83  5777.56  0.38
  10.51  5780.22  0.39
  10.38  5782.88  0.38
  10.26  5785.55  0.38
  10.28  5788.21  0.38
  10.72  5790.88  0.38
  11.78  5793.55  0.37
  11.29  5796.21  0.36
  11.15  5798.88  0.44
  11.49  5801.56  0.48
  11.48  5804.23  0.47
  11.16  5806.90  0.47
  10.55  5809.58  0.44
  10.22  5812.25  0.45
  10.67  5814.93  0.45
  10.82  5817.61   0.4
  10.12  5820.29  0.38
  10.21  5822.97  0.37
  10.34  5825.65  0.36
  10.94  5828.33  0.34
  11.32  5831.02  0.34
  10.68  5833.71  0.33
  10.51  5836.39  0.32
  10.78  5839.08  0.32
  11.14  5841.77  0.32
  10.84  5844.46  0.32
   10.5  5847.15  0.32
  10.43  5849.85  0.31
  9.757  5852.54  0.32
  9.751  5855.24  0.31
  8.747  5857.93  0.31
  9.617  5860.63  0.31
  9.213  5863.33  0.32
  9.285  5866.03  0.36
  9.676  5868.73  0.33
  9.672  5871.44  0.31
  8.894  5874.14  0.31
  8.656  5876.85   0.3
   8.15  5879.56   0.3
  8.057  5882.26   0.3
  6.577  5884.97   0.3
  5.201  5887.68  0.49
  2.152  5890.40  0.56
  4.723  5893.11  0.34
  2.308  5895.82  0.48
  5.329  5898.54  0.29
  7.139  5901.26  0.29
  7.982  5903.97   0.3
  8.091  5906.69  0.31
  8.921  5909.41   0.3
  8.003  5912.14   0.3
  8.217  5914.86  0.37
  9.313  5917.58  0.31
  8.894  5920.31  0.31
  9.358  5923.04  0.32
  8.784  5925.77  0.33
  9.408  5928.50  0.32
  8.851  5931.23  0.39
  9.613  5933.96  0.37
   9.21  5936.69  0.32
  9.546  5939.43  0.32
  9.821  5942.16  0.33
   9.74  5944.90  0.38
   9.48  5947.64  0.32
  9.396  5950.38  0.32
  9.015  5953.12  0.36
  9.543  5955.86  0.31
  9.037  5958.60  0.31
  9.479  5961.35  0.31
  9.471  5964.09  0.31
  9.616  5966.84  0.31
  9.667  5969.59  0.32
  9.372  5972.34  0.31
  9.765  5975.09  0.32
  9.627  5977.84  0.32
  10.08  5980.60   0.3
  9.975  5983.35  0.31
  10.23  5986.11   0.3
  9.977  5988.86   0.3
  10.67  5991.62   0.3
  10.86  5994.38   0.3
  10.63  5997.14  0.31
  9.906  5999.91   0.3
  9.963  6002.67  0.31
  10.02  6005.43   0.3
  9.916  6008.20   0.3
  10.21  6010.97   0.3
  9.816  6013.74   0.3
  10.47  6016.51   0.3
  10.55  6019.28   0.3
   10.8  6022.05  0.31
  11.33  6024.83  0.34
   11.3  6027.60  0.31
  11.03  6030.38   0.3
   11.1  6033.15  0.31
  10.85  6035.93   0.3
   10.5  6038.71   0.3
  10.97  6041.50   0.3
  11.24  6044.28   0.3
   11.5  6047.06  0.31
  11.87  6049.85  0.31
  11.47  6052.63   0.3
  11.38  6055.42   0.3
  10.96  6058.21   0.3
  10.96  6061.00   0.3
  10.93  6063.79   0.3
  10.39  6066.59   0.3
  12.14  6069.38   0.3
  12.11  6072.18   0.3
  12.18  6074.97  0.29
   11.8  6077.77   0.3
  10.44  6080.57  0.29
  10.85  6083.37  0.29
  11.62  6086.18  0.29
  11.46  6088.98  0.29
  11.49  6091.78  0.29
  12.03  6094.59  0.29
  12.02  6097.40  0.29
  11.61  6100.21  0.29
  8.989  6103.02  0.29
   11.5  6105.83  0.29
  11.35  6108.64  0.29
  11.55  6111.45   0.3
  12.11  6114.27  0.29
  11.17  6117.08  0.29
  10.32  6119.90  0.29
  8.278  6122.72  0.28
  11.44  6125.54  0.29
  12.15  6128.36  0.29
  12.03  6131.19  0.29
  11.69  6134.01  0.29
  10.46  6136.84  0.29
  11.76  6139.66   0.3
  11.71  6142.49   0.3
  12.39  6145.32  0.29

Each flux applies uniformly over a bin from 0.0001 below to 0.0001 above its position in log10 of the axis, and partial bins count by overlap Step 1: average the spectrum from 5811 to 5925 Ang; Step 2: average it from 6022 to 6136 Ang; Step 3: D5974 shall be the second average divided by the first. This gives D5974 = 1.27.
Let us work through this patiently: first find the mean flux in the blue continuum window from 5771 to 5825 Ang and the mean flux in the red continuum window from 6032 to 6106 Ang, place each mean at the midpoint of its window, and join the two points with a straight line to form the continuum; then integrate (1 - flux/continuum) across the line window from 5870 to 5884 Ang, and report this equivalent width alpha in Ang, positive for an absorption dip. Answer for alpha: 3.0 Ang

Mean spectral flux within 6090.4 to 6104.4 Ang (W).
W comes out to 11.2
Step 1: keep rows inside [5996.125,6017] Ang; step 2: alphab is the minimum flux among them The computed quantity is 9.816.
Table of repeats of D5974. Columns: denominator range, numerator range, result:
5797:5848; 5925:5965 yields 0.87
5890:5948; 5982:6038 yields 1.31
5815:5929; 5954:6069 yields 1.19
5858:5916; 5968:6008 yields 1.35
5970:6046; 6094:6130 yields 1.07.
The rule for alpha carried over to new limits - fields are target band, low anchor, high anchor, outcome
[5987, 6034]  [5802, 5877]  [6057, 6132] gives 1.8 Ang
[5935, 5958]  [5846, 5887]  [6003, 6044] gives 0.9 Ang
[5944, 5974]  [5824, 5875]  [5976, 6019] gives 2.1 Ang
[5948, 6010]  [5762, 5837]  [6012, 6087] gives 6.8 Ang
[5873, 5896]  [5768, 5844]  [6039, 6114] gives 9.9 Ang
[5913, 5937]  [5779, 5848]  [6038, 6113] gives 4.3 Ang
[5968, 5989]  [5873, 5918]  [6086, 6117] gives -2.7 Ang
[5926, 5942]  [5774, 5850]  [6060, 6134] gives 2.4 Ang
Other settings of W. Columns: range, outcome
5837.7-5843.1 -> 11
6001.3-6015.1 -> 9.98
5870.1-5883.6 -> 8.69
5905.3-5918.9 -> 8.51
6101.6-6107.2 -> 10.2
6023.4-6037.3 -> 11.1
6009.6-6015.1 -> 10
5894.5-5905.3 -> 5.7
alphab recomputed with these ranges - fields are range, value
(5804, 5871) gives 8.747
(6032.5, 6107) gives 8.989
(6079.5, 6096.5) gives 10.44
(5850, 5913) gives 2.152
